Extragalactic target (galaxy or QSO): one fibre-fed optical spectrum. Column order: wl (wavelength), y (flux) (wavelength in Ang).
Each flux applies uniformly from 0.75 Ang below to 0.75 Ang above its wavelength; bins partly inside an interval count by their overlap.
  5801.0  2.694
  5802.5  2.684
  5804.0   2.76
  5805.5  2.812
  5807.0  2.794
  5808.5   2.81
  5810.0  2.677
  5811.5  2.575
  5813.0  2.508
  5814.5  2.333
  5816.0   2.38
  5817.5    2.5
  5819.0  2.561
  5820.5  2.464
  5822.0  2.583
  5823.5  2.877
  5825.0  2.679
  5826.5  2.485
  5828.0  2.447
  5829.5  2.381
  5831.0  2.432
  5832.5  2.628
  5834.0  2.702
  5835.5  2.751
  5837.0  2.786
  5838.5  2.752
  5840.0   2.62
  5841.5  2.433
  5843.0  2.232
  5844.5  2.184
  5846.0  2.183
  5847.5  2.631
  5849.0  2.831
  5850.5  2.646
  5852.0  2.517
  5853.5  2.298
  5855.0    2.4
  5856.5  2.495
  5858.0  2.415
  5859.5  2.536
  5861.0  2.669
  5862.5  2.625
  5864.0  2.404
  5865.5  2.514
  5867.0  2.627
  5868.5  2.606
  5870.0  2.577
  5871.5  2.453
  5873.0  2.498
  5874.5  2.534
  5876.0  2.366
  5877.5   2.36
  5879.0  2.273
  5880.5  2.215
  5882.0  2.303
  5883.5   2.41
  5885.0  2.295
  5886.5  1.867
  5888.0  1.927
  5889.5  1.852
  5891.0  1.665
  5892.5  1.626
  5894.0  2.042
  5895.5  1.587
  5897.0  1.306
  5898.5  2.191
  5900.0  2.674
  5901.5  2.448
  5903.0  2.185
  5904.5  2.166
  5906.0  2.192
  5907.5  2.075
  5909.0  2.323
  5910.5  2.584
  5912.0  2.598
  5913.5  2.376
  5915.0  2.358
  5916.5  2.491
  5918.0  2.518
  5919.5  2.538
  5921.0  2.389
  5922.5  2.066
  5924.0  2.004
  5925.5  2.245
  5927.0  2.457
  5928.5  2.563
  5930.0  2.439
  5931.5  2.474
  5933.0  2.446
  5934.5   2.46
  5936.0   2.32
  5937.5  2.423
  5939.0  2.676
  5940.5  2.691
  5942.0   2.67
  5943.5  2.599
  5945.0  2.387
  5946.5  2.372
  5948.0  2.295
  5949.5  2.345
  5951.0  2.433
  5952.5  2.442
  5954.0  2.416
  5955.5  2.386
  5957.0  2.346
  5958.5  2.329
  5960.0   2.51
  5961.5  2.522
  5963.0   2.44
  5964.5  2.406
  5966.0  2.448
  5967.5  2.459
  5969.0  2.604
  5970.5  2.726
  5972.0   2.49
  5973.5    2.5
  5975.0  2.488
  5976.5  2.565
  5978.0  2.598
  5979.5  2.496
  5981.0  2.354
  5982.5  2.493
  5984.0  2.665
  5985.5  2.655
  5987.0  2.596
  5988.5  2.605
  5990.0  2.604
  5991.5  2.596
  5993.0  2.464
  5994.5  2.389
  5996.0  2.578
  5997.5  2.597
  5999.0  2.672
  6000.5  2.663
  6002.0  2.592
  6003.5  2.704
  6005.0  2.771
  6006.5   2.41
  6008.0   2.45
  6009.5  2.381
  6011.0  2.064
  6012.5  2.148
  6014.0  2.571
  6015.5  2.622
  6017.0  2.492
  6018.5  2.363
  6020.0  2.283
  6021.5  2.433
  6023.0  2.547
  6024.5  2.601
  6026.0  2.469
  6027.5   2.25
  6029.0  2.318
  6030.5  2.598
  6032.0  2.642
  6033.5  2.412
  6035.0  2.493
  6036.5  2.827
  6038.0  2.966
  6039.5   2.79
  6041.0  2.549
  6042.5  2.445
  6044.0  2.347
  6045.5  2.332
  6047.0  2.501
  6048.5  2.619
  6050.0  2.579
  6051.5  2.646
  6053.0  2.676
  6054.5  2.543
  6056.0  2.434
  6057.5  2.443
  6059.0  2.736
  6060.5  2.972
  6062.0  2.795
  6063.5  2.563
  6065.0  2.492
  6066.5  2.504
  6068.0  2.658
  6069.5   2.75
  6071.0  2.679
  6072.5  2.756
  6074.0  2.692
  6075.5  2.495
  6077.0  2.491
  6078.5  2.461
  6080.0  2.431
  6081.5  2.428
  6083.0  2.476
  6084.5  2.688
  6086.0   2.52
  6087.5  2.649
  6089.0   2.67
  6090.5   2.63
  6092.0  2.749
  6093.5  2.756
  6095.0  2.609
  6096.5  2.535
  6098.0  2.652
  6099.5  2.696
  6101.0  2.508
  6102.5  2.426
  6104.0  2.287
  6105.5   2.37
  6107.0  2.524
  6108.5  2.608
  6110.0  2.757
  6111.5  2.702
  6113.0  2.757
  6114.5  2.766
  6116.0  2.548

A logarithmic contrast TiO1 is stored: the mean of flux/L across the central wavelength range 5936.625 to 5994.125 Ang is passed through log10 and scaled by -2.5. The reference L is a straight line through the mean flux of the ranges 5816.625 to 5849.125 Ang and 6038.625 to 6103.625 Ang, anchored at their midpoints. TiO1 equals 0.029 mag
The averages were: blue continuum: 2.55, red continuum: 2.59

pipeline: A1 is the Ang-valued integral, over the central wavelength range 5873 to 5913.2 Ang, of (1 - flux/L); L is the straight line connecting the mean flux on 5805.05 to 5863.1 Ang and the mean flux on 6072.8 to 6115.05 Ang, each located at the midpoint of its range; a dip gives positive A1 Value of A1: 6.2 Ang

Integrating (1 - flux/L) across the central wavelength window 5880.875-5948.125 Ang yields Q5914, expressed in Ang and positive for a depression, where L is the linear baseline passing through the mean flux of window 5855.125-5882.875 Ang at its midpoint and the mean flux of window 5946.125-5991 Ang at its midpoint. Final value 5.4 Ang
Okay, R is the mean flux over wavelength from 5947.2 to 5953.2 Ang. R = 2.38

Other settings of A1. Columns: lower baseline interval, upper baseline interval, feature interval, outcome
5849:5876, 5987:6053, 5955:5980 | 0.33 Ang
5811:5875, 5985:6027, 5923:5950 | 0.89 Ang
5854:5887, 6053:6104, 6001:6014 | 0.46 Ang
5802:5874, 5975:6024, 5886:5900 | 3.92 Ang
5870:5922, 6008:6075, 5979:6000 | -1.08 Ang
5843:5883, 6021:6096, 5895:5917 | 2.19 Ang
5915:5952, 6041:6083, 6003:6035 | 0.89 Ang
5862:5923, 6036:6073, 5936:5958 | -0.63 Ang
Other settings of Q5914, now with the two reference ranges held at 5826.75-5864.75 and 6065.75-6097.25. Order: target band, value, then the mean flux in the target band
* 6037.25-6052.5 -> 0.1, 2.58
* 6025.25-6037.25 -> 0.4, 2.5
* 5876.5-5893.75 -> 3.1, 2.08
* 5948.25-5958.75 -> 0.7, 2.38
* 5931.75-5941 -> 0.2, 2.5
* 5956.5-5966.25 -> 0.5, 2.43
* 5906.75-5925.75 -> 1.4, 2.35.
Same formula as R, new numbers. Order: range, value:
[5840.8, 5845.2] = 2.28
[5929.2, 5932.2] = 2.46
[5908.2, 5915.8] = 2.45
